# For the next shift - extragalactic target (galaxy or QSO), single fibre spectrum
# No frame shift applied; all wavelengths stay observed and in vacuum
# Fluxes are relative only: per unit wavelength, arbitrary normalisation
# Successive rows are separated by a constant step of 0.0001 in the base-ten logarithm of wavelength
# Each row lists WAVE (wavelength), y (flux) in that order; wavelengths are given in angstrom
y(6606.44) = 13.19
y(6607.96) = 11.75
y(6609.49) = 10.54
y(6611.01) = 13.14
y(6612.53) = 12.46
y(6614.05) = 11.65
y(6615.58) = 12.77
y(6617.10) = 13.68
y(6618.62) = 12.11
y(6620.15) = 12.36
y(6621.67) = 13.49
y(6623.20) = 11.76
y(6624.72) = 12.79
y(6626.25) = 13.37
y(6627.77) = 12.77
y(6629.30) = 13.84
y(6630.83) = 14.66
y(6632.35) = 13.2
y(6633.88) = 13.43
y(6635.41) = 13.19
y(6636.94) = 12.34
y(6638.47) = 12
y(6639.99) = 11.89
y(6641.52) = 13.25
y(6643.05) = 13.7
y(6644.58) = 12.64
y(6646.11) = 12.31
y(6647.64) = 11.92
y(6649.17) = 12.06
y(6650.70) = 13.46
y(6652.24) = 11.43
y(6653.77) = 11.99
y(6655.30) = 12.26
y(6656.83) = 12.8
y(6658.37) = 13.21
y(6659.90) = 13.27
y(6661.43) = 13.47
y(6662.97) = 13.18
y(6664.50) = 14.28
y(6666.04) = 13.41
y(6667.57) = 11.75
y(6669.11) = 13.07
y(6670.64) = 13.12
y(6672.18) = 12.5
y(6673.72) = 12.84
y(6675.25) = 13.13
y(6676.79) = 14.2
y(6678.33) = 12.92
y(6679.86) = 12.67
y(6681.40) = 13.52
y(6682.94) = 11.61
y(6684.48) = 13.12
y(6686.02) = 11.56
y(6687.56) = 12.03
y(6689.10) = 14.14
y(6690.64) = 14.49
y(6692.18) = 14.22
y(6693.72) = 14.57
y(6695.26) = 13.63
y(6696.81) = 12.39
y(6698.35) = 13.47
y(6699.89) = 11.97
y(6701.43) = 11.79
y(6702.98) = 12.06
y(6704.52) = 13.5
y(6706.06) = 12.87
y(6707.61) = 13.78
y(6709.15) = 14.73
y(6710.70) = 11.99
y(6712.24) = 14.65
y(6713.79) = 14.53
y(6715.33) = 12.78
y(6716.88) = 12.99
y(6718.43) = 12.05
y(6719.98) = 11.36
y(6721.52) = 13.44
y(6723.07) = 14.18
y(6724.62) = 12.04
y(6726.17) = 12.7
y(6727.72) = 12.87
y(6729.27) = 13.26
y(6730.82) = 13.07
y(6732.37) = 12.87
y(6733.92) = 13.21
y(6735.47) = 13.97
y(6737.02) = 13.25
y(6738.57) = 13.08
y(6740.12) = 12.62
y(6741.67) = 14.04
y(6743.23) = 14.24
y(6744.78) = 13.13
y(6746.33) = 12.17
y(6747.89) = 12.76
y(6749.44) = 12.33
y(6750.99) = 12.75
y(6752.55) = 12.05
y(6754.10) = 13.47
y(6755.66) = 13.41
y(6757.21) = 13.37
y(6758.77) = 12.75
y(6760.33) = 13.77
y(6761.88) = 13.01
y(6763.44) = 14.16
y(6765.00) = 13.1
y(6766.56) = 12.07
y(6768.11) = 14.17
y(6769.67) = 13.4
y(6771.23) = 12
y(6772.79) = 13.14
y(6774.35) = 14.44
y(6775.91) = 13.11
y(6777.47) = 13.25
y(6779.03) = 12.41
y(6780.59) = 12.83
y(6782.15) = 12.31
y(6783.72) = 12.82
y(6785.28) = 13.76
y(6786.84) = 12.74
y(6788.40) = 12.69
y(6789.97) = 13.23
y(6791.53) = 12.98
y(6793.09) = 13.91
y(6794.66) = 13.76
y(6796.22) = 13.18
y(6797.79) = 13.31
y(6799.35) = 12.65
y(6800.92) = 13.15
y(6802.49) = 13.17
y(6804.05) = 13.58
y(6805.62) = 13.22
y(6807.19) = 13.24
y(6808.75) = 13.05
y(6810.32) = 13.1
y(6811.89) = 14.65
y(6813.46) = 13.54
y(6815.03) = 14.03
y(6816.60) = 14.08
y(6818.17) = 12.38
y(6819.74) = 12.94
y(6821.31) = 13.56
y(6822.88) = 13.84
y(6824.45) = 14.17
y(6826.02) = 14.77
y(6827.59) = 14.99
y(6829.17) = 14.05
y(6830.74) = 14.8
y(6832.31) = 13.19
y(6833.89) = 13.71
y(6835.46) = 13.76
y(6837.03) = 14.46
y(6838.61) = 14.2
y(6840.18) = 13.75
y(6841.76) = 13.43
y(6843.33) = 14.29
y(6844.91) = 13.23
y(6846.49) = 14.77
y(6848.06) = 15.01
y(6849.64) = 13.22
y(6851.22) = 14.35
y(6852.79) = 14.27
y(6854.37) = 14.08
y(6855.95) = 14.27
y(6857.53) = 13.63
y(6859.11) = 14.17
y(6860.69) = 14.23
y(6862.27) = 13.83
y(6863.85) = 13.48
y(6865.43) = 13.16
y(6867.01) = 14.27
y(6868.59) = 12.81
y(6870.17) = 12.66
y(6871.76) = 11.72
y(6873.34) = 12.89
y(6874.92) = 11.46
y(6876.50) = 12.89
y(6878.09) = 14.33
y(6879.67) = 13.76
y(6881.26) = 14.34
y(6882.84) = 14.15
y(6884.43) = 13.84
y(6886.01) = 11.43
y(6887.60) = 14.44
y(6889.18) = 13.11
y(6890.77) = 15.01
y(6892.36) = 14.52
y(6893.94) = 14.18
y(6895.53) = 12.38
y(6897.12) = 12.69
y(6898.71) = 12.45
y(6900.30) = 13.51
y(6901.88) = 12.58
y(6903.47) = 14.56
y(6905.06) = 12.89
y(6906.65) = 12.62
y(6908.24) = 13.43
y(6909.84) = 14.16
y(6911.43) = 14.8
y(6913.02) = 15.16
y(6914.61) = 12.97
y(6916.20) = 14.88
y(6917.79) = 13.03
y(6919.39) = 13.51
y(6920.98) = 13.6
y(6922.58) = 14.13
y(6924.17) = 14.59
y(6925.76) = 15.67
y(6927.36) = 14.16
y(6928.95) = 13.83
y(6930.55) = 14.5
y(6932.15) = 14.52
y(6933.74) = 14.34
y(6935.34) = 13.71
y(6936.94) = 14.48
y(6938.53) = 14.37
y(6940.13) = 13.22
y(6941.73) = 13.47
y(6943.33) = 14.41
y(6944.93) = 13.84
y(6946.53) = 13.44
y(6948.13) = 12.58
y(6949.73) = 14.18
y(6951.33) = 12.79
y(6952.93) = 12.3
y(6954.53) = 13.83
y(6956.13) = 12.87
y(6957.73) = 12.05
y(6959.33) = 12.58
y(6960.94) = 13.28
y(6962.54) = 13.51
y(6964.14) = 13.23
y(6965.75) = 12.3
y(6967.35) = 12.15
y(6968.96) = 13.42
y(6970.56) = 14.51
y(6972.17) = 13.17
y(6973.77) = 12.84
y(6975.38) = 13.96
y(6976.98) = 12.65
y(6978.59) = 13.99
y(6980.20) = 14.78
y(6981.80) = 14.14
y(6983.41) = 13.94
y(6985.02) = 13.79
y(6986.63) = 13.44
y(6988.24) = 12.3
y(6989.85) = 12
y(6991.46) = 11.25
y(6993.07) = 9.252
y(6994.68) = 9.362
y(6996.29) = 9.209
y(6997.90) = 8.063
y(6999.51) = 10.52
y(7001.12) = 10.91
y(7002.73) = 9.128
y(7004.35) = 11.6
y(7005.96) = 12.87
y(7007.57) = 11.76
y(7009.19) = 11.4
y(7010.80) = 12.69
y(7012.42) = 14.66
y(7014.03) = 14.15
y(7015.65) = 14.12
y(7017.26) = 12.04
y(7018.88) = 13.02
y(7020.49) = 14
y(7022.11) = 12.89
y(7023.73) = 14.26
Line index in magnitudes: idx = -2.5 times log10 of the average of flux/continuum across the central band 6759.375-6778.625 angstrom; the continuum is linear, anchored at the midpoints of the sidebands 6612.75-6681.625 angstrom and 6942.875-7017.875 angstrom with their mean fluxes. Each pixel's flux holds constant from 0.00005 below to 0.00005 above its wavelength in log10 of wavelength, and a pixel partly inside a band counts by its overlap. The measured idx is -0.04 mag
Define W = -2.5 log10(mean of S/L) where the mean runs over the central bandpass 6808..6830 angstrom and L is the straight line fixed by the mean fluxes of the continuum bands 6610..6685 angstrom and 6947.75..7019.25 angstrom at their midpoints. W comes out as -0.09 mag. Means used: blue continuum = 12.8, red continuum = 12.5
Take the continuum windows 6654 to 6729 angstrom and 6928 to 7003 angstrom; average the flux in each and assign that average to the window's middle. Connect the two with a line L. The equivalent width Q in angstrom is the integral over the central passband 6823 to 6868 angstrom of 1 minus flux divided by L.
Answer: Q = -3.9 angstrom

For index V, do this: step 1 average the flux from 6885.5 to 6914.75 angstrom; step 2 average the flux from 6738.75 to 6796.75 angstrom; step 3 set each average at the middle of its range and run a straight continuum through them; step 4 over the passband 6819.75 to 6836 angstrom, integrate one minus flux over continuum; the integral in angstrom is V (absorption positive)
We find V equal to -0.9 angstrom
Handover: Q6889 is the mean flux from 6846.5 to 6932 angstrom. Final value 13.7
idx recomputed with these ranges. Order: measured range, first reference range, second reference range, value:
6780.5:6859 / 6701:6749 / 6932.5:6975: -0.04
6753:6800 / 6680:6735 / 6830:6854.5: 0.03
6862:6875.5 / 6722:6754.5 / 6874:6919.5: 0.05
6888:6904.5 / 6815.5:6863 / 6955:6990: 0.01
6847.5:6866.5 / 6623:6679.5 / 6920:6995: -0.06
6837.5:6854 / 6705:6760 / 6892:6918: -0.05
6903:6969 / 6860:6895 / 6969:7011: -0.07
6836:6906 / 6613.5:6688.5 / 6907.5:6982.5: -0.01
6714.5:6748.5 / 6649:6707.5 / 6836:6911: 0.01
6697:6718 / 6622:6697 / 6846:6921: 0.00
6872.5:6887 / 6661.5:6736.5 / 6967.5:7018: -0.05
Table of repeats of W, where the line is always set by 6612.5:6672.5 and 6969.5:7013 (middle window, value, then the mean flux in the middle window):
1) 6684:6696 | -0.06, 13.5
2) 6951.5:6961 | -0.05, 12.8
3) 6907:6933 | -0.15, 14.2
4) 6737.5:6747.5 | -0.05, 13.2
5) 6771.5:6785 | -0.04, 13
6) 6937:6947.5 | -0.13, 13.8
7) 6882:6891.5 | -0.11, 13.7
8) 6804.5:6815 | -0.08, 13.5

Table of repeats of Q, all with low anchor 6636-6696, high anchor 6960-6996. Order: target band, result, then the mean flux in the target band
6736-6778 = -0.85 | 13.2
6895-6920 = -1.26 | 13.5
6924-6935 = -1.41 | 14.5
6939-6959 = -0.66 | 13.3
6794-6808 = -0.40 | 13.3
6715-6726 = 0.19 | 12.7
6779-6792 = 0.00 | 12.9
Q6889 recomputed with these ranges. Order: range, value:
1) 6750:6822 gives 13.2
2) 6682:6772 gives 13.1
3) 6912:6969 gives 13.6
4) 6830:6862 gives 14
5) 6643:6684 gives 12.8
